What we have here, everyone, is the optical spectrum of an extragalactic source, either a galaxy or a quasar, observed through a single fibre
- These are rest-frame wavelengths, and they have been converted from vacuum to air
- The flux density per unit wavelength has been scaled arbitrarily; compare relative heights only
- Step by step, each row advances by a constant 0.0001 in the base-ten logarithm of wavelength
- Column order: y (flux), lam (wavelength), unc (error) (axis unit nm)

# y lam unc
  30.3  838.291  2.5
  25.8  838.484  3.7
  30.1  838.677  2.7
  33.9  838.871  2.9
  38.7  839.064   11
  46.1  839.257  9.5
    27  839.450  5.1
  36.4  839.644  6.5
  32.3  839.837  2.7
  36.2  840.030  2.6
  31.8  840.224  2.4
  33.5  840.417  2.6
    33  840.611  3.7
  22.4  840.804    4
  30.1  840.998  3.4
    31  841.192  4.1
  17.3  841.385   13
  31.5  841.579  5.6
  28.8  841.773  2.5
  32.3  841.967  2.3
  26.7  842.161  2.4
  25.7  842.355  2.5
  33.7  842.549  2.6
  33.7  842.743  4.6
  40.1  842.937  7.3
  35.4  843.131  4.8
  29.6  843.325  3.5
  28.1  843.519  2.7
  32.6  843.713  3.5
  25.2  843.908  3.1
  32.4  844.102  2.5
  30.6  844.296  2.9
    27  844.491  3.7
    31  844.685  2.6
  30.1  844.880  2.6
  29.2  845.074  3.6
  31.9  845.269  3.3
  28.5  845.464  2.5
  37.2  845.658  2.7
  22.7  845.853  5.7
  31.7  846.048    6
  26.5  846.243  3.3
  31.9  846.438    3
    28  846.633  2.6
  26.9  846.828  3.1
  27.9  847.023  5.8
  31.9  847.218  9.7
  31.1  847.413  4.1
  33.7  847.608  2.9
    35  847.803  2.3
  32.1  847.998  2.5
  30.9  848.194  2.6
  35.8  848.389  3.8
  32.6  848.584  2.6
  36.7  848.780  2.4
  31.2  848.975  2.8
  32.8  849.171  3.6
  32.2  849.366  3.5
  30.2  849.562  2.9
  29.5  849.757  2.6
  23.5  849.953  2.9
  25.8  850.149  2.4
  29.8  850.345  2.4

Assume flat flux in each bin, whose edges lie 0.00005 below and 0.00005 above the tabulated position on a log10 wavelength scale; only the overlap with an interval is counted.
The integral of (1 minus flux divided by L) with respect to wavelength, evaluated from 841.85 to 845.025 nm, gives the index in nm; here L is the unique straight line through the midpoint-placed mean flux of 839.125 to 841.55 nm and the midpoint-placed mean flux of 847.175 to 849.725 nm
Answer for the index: 0.11 nm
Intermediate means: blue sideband 31.5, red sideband 32.7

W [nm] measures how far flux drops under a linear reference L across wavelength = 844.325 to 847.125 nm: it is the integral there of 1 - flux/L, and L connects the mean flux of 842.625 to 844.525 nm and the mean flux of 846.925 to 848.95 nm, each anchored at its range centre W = 0.24 nm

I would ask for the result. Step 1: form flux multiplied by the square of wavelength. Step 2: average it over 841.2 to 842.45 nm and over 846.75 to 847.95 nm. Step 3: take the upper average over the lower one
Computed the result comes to 1.16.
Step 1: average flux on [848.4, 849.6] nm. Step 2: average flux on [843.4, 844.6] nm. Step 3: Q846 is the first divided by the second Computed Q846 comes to 1.1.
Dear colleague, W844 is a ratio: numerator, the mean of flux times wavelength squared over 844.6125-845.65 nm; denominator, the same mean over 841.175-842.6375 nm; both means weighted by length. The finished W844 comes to 1.1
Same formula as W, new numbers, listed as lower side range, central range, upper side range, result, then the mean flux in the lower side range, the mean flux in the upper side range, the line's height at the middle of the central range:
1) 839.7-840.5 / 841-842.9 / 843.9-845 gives 0.15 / 33.6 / 29.7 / 32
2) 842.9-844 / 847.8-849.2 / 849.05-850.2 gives -0.18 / 31.4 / 29.2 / 29.6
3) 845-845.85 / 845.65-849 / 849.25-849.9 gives -0.07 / 30.8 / 30.2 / 30.5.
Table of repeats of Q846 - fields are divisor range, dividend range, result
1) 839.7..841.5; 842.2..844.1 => 1.05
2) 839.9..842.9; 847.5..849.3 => 1.11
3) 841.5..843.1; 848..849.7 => 1.03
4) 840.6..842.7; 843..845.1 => 1.07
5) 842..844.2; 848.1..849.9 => 1.03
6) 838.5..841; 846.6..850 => 0.95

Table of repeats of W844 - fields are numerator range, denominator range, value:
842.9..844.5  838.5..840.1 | 0.91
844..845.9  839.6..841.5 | 1.01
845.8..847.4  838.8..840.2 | 0.82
